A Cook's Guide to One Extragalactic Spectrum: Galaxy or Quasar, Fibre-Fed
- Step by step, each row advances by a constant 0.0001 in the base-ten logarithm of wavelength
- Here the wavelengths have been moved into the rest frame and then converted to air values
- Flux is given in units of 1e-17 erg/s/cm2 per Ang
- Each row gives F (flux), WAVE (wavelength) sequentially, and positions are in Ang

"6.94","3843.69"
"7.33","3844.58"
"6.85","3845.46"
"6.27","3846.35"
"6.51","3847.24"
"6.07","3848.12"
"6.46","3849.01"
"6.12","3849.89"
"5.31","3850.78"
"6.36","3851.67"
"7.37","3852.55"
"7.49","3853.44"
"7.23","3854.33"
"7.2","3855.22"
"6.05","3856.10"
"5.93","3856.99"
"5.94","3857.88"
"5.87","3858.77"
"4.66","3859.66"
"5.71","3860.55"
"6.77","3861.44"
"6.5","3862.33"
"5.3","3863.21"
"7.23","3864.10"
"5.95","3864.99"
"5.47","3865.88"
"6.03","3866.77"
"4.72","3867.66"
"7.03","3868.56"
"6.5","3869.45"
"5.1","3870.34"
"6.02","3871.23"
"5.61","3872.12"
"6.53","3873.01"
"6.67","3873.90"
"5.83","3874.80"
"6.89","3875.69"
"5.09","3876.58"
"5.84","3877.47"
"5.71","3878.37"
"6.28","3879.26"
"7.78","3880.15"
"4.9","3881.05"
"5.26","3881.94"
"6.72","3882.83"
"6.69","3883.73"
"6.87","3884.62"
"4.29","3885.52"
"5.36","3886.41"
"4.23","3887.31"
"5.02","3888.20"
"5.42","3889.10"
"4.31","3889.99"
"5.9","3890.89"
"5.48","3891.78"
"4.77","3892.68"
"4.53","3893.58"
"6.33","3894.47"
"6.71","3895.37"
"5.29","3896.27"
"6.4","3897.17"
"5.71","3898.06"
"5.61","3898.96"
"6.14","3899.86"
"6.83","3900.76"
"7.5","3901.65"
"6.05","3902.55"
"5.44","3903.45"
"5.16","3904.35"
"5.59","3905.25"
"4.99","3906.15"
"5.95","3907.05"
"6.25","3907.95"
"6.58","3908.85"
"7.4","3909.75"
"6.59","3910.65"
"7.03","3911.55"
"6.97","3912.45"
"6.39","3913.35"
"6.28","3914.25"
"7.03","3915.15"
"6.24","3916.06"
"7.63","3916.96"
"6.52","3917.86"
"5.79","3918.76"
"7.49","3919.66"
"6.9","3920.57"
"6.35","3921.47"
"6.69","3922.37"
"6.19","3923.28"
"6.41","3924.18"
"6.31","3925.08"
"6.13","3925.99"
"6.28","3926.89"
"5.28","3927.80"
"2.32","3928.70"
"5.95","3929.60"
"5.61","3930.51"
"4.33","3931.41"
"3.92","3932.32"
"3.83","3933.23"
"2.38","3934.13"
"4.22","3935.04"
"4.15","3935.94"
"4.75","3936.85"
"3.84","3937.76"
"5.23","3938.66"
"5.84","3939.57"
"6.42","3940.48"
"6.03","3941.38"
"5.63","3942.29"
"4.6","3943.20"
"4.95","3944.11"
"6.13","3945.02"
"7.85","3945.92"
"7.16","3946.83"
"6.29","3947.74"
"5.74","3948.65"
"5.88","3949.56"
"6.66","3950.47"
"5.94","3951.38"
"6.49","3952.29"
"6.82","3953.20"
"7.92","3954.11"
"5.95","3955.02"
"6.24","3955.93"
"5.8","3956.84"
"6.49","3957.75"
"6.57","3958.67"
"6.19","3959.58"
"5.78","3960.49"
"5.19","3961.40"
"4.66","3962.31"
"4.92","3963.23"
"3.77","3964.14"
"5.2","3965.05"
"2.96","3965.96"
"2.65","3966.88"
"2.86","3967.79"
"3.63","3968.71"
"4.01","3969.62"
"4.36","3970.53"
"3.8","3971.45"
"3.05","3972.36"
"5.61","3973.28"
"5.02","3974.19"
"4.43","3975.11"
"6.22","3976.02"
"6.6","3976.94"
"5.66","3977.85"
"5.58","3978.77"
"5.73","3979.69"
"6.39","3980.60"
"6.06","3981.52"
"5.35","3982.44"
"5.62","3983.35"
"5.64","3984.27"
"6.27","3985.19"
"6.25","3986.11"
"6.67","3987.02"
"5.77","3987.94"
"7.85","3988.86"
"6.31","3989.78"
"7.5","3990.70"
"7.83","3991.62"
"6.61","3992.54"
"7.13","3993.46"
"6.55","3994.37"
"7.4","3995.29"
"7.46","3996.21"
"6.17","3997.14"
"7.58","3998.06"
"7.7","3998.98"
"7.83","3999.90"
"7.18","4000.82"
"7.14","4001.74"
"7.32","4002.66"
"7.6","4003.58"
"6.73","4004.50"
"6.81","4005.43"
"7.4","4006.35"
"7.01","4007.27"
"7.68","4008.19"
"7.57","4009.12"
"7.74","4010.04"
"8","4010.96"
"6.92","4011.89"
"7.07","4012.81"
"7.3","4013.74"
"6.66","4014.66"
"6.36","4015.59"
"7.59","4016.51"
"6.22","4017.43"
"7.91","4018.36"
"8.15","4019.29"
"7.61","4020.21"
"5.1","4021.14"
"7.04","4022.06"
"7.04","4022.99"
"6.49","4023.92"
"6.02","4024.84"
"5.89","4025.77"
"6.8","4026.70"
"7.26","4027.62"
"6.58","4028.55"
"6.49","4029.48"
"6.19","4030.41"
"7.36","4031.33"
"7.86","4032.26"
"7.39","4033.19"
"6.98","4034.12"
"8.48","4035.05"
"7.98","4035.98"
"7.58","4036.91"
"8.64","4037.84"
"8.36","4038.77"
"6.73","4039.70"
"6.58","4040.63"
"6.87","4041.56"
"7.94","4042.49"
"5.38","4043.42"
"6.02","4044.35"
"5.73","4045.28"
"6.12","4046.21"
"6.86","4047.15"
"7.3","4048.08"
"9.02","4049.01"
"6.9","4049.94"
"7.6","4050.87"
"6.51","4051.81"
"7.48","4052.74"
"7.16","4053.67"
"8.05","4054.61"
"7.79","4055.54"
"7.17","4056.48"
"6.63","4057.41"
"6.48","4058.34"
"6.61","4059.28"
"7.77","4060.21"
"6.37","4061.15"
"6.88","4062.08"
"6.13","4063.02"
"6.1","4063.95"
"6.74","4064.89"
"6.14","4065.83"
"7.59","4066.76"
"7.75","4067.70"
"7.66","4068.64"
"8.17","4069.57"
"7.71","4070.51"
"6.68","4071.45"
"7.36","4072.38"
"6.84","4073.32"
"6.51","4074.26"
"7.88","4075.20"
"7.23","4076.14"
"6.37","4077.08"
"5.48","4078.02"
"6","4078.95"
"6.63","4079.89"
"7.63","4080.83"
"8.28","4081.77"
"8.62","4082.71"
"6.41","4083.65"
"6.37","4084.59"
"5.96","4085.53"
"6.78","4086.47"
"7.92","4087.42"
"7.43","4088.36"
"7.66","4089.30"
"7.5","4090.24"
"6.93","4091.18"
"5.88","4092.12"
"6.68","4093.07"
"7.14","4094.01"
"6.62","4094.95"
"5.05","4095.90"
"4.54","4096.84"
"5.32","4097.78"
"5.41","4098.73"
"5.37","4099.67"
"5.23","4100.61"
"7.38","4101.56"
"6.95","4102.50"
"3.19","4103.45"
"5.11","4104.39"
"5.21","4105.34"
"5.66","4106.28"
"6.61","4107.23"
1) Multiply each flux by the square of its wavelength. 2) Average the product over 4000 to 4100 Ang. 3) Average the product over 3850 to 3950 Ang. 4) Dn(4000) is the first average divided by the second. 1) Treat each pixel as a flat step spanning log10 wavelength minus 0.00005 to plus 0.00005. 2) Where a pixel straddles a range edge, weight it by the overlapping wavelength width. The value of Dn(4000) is 1.3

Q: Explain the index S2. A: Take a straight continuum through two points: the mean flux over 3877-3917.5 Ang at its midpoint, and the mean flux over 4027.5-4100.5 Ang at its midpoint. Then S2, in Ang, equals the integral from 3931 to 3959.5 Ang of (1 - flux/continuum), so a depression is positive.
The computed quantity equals 2.92 Ang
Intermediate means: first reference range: 5.99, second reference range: 6.93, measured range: 5.62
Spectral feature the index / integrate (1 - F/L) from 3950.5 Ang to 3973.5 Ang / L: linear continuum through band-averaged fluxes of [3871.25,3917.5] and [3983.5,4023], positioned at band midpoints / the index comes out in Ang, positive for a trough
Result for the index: 5.3 Ang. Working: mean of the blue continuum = 6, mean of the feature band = 5.1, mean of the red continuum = 7.05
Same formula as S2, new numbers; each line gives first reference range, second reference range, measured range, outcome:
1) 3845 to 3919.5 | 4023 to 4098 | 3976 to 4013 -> -1.1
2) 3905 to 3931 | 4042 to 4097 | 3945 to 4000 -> 5.2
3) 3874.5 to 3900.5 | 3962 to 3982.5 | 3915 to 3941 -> -1.3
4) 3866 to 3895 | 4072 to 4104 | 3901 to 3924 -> -2.3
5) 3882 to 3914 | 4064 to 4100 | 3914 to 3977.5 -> 6.9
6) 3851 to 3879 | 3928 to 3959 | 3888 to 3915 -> -0.6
